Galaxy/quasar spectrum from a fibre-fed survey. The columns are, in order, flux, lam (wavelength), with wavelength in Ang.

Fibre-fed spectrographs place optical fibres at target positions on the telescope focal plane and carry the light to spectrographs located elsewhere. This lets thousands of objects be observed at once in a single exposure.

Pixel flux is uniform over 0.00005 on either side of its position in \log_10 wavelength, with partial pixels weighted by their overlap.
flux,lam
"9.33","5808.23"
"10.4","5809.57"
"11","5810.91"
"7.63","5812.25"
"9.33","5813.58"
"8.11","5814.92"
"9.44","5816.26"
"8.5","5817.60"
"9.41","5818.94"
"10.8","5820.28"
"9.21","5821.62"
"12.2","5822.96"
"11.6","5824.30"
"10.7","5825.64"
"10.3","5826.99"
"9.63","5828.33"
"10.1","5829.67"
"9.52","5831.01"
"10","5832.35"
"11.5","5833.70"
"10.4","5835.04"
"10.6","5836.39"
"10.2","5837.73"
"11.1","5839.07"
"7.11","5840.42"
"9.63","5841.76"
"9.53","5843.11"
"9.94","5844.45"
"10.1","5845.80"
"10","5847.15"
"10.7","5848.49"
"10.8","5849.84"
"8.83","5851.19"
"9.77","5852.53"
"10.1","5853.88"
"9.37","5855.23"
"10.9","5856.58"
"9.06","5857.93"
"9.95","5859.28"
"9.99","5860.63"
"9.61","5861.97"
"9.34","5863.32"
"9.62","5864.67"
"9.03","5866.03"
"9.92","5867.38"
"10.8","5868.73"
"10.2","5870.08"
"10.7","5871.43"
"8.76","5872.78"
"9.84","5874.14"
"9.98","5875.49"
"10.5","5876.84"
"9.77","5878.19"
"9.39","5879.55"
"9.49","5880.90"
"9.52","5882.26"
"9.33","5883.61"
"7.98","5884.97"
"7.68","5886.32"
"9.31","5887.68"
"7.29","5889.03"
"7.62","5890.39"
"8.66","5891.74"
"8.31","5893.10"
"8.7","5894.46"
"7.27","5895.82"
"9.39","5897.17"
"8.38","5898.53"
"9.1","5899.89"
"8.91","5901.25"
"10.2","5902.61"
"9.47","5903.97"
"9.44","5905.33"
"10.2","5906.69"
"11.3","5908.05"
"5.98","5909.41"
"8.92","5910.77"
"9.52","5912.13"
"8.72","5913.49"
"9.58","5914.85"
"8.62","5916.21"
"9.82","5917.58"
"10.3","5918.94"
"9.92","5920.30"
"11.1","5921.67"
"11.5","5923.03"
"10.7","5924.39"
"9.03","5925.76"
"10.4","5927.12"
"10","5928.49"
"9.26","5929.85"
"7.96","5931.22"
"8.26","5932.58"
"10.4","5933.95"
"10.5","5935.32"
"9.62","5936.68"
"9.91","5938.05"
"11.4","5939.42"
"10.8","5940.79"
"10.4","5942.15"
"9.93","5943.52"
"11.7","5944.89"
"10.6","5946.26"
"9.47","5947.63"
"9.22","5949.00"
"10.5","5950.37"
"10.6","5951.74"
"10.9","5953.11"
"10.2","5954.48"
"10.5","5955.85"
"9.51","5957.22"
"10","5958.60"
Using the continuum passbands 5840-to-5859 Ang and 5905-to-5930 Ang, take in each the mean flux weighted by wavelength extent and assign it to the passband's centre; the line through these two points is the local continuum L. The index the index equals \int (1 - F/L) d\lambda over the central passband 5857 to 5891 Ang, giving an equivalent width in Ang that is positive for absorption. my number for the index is 1.2 Ang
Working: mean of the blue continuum 9.74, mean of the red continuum 9.72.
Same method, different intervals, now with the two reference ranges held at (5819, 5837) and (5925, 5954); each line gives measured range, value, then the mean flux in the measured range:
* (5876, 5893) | 2.29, 8.87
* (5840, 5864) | 1.48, 9.74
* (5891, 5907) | 1.92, 8.97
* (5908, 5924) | 0.90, 9.56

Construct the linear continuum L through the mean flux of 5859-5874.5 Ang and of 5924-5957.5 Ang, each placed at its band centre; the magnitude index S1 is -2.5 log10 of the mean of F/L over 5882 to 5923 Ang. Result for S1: 0.10 mag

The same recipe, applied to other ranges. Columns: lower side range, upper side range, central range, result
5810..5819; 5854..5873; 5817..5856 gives -0.073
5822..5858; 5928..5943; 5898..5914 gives 0.087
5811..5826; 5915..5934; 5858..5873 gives -0.006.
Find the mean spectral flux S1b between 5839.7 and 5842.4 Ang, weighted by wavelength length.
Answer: 8.4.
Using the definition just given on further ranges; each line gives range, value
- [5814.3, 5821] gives 9.26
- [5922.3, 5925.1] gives 11.1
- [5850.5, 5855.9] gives 9.52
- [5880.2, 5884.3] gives 9.44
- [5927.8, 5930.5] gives 9.64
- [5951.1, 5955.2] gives 10.6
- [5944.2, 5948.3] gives 10.6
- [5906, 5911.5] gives 9.11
